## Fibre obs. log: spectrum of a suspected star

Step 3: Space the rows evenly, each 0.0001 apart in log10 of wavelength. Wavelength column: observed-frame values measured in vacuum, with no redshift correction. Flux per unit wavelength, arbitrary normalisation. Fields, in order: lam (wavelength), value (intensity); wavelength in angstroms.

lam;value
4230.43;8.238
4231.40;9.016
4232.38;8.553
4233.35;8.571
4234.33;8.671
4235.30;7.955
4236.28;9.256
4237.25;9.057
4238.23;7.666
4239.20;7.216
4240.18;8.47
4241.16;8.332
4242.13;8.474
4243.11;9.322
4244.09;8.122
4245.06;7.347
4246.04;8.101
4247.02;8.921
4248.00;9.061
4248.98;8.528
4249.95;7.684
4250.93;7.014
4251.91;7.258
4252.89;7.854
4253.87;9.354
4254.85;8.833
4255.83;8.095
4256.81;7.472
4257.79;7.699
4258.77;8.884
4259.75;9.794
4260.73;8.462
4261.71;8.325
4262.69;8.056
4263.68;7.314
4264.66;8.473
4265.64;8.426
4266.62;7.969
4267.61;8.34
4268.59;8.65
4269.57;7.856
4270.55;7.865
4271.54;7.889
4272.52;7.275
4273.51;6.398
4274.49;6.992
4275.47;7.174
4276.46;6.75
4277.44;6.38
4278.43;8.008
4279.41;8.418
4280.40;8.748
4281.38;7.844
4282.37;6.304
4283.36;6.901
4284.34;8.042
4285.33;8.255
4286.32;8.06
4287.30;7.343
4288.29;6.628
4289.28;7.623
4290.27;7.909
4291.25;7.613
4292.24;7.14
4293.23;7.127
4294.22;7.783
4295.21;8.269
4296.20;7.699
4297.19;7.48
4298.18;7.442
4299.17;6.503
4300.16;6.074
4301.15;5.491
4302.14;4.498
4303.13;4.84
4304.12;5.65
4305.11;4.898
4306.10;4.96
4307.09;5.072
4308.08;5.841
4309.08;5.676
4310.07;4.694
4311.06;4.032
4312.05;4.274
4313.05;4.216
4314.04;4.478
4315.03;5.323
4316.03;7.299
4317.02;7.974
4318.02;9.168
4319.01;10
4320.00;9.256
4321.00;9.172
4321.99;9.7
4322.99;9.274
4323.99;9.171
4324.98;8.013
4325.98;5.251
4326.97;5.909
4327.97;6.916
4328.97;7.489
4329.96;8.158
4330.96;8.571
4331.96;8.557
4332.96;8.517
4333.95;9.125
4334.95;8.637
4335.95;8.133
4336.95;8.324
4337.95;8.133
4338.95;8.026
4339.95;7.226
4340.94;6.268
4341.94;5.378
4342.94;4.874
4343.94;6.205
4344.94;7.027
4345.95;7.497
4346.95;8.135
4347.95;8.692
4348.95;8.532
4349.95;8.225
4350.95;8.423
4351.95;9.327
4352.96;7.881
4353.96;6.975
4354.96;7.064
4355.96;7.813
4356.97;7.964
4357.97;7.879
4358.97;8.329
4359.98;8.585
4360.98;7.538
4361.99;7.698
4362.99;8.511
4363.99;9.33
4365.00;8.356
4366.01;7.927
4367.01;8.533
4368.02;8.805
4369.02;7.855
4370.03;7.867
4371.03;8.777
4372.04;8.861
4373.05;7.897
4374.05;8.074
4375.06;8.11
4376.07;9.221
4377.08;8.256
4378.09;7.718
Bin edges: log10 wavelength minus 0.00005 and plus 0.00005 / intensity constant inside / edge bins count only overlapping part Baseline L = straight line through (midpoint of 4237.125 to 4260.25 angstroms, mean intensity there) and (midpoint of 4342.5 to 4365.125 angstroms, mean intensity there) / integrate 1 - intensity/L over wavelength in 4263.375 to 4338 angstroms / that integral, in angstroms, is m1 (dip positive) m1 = 7.5 angstroms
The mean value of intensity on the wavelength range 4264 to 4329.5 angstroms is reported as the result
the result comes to 7.09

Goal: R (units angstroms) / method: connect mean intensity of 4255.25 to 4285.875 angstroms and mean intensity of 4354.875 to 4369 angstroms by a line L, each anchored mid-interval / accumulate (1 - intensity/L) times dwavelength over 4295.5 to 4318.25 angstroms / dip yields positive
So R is 6.2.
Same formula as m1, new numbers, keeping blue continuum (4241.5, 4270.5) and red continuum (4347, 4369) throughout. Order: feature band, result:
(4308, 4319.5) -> 3.0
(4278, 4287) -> 0.5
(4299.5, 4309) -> 3.4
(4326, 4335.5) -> 0.4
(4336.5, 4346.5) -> 1.6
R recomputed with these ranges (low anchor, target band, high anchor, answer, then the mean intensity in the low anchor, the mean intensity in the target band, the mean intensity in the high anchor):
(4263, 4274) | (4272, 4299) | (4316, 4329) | 1.77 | 7.86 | 7.46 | 8.24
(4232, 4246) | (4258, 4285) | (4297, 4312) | -3.56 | 8.35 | 7.83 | 5.47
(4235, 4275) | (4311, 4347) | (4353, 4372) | 3.09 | 8.15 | 7.43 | 8.12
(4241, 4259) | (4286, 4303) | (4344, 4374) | 2.37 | 8.22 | 7.04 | 8.12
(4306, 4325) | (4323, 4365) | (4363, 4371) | -0.33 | 6.89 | 7.79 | 8.42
